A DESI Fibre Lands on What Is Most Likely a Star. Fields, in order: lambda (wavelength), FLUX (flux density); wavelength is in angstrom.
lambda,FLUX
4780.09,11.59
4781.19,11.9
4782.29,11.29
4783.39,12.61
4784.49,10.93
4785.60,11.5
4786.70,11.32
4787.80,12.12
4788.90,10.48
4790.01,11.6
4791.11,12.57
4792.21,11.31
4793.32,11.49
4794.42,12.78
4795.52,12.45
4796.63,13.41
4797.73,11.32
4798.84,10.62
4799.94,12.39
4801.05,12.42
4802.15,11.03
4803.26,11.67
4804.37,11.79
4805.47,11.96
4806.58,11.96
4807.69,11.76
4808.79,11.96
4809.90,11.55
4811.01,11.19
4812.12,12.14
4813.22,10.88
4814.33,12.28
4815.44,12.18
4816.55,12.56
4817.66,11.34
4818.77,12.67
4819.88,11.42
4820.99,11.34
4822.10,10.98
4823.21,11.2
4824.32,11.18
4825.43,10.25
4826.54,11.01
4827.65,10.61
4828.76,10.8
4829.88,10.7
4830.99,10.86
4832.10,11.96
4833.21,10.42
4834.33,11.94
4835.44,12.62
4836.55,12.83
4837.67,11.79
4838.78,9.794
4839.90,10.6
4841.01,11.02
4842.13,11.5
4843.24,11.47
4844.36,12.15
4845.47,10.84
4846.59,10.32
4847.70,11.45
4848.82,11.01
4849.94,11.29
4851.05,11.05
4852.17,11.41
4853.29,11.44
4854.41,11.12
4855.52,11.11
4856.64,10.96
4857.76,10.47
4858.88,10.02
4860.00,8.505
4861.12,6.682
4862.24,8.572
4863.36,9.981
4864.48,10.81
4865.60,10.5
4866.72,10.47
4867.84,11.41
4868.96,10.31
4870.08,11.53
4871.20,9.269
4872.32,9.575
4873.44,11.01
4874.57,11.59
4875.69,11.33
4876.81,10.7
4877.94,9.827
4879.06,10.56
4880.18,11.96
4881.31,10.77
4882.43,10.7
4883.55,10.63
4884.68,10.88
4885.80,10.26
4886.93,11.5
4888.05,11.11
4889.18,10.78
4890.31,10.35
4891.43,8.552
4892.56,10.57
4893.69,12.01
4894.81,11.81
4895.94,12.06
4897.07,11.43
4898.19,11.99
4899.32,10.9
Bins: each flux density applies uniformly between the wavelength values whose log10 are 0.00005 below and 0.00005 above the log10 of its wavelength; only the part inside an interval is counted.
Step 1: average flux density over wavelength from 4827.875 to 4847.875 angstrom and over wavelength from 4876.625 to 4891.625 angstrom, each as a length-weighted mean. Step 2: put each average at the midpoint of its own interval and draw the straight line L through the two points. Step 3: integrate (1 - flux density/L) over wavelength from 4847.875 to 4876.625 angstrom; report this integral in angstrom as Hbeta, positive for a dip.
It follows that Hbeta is 1.2 angstrom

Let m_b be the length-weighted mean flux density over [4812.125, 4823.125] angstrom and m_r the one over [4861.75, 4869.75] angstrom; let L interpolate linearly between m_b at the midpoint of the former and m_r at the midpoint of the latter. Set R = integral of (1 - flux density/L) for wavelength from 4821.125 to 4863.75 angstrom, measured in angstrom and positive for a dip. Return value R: 0.7 angstrom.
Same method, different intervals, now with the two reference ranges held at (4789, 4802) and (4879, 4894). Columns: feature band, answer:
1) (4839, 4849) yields 0.17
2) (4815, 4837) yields 0.21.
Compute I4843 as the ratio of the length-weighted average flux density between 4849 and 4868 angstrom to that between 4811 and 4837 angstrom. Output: 0.90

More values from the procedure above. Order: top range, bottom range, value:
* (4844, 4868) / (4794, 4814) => 0.89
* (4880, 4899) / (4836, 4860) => 0.99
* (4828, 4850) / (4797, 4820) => 0.96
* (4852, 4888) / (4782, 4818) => 0.89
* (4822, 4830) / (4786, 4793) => 0.94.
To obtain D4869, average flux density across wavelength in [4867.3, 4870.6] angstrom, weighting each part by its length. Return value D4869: 11.1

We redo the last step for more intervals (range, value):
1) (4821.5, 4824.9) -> 11.1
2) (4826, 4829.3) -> 10.8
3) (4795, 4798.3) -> 12.4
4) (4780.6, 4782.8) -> 11.6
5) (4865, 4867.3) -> 10.5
